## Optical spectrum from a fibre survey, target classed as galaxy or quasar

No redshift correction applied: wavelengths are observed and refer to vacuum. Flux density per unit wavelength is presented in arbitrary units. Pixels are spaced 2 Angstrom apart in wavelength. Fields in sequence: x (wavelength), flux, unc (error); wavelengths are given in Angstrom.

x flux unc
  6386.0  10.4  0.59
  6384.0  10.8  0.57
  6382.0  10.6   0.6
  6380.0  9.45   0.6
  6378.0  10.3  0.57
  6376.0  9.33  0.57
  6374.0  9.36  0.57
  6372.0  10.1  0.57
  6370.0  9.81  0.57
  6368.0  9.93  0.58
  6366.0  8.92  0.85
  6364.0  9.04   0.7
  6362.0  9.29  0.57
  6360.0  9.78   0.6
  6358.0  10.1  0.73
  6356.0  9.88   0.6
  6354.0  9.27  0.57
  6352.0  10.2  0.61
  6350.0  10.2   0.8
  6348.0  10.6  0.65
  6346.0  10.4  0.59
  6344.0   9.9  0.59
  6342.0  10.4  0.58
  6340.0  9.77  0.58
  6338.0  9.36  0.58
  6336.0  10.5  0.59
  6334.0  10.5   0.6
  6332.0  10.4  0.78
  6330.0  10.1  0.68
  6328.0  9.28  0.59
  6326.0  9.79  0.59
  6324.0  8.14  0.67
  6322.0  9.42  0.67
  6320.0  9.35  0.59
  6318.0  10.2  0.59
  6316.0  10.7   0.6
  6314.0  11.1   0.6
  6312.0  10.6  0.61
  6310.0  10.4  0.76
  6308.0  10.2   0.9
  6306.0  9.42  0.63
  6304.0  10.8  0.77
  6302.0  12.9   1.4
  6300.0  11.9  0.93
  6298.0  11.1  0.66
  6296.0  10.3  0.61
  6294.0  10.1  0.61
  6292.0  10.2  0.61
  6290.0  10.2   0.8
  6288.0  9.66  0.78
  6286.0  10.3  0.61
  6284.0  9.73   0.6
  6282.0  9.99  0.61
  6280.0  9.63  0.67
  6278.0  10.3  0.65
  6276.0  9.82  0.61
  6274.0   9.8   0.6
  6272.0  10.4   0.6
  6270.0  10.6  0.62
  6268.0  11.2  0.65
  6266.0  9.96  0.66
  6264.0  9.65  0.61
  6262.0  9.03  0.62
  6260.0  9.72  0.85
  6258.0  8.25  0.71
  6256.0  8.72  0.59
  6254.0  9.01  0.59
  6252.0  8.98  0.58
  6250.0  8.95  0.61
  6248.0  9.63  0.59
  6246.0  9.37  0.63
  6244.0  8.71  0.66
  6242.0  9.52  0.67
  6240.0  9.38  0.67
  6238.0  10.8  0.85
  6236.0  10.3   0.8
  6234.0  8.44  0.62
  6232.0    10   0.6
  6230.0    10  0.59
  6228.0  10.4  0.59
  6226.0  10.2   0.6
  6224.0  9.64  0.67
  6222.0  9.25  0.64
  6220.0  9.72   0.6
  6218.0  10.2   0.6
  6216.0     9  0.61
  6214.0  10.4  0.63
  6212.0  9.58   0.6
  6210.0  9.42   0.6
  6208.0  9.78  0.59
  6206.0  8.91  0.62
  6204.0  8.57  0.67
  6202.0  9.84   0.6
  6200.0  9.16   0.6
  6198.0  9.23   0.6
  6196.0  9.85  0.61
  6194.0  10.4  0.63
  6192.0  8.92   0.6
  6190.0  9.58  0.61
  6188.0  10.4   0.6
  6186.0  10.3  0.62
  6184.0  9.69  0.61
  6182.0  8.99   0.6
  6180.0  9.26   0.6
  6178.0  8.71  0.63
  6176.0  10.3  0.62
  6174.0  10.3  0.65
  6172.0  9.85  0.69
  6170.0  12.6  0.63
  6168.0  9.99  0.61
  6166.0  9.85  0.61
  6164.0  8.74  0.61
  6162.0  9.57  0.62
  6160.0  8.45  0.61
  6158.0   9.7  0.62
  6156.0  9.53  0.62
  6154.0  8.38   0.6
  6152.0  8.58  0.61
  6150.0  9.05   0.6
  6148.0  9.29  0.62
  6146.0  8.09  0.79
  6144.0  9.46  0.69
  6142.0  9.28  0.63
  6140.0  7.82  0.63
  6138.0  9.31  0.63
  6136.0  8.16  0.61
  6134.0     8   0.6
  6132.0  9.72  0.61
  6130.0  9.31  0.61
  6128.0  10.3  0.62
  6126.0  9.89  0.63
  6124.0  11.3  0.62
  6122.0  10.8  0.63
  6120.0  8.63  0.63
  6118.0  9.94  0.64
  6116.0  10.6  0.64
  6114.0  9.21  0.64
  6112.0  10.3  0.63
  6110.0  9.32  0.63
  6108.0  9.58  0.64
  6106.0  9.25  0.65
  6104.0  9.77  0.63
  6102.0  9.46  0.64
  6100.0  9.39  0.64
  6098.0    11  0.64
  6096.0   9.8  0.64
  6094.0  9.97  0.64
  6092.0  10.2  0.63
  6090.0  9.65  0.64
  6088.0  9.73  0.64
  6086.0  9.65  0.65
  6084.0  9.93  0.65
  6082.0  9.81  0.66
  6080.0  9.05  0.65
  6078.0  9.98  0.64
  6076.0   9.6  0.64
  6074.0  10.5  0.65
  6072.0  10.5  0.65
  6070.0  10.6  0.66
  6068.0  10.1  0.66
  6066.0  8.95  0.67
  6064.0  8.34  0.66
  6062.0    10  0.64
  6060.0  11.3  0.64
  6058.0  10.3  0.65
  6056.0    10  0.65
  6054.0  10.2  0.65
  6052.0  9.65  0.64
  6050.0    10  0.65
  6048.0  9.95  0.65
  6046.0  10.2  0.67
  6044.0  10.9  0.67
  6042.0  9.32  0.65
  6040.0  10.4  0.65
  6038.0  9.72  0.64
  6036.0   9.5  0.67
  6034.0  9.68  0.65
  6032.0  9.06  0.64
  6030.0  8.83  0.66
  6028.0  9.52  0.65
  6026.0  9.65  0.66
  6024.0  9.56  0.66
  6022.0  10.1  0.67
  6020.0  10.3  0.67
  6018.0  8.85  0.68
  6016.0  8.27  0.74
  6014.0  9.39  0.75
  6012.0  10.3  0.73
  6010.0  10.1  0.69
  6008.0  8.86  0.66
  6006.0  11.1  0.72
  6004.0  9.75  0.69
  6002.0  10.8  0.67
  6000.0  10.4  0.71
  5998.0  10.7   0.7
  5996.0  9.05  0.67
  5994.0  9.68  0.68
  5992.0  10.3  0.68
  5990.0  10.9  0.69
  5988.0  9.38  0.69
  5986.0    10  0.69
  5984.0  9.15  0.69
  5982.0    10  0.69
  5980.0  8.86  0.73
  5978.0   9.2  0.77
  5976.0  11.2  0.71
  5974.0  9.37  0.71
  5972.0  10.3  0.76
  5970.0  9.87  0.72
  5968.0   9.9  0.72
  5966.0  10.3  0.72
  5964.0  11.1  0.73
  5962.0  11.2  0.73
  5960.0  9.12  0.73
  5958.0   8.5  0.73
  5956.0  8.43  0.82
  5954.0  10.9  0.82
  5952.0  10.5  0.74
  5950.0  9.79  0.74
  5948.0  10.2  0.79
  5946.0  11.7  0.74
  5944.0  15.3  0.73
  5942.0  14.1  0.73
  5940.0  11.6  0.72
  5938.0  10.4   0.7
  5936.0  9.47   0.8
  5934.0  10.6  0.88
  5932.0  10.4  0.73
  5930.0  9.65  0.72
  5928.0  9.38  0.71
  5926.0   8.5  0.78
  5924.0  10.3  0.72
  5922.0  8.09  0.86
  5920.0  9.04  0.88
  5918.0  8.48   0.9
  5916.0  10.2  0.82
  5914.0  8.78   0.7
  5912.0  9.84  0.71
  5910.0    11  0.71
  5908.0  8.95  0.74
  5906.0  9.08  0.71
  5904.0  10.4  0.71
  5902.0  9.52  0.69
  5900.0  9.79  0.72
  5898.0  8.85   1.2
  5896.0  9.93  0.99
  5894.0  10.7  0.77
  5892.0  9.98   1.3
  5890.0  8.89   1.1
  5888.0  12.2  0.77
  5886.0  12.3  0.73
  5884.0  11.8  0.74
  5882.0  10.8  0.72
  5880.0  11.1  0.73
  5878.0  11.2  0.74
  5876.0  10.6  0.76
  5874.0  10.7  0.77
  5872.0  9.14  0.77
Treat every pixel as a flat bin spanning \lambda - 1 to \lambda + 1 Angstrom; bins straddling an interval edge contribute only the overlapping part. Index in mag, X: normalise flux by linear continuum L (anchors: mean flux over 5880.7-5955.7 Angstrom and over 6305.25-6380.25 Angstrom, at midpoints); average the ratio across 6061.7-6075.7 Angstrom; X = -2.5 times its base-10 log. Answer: 0.03 mag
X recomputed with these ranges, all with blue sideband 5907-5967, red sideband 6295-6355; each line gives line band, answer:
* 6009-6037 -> 0.08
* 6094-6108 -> 0.05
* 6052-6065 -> 0.02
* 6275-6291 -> 0.03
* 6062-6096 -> 0.05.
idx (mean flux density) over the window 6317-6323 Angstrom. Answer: 9.66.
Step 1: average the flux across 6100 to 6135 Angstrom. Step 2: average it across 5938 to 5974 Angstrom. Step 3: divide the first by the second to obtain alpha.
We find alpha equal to 0.91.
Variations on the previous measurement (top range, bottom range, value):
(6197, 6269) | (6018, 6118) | 0.97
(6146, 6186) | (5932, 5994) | 0.92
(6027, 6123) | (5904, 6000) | 0.98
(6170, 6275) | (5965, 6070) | 0.98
